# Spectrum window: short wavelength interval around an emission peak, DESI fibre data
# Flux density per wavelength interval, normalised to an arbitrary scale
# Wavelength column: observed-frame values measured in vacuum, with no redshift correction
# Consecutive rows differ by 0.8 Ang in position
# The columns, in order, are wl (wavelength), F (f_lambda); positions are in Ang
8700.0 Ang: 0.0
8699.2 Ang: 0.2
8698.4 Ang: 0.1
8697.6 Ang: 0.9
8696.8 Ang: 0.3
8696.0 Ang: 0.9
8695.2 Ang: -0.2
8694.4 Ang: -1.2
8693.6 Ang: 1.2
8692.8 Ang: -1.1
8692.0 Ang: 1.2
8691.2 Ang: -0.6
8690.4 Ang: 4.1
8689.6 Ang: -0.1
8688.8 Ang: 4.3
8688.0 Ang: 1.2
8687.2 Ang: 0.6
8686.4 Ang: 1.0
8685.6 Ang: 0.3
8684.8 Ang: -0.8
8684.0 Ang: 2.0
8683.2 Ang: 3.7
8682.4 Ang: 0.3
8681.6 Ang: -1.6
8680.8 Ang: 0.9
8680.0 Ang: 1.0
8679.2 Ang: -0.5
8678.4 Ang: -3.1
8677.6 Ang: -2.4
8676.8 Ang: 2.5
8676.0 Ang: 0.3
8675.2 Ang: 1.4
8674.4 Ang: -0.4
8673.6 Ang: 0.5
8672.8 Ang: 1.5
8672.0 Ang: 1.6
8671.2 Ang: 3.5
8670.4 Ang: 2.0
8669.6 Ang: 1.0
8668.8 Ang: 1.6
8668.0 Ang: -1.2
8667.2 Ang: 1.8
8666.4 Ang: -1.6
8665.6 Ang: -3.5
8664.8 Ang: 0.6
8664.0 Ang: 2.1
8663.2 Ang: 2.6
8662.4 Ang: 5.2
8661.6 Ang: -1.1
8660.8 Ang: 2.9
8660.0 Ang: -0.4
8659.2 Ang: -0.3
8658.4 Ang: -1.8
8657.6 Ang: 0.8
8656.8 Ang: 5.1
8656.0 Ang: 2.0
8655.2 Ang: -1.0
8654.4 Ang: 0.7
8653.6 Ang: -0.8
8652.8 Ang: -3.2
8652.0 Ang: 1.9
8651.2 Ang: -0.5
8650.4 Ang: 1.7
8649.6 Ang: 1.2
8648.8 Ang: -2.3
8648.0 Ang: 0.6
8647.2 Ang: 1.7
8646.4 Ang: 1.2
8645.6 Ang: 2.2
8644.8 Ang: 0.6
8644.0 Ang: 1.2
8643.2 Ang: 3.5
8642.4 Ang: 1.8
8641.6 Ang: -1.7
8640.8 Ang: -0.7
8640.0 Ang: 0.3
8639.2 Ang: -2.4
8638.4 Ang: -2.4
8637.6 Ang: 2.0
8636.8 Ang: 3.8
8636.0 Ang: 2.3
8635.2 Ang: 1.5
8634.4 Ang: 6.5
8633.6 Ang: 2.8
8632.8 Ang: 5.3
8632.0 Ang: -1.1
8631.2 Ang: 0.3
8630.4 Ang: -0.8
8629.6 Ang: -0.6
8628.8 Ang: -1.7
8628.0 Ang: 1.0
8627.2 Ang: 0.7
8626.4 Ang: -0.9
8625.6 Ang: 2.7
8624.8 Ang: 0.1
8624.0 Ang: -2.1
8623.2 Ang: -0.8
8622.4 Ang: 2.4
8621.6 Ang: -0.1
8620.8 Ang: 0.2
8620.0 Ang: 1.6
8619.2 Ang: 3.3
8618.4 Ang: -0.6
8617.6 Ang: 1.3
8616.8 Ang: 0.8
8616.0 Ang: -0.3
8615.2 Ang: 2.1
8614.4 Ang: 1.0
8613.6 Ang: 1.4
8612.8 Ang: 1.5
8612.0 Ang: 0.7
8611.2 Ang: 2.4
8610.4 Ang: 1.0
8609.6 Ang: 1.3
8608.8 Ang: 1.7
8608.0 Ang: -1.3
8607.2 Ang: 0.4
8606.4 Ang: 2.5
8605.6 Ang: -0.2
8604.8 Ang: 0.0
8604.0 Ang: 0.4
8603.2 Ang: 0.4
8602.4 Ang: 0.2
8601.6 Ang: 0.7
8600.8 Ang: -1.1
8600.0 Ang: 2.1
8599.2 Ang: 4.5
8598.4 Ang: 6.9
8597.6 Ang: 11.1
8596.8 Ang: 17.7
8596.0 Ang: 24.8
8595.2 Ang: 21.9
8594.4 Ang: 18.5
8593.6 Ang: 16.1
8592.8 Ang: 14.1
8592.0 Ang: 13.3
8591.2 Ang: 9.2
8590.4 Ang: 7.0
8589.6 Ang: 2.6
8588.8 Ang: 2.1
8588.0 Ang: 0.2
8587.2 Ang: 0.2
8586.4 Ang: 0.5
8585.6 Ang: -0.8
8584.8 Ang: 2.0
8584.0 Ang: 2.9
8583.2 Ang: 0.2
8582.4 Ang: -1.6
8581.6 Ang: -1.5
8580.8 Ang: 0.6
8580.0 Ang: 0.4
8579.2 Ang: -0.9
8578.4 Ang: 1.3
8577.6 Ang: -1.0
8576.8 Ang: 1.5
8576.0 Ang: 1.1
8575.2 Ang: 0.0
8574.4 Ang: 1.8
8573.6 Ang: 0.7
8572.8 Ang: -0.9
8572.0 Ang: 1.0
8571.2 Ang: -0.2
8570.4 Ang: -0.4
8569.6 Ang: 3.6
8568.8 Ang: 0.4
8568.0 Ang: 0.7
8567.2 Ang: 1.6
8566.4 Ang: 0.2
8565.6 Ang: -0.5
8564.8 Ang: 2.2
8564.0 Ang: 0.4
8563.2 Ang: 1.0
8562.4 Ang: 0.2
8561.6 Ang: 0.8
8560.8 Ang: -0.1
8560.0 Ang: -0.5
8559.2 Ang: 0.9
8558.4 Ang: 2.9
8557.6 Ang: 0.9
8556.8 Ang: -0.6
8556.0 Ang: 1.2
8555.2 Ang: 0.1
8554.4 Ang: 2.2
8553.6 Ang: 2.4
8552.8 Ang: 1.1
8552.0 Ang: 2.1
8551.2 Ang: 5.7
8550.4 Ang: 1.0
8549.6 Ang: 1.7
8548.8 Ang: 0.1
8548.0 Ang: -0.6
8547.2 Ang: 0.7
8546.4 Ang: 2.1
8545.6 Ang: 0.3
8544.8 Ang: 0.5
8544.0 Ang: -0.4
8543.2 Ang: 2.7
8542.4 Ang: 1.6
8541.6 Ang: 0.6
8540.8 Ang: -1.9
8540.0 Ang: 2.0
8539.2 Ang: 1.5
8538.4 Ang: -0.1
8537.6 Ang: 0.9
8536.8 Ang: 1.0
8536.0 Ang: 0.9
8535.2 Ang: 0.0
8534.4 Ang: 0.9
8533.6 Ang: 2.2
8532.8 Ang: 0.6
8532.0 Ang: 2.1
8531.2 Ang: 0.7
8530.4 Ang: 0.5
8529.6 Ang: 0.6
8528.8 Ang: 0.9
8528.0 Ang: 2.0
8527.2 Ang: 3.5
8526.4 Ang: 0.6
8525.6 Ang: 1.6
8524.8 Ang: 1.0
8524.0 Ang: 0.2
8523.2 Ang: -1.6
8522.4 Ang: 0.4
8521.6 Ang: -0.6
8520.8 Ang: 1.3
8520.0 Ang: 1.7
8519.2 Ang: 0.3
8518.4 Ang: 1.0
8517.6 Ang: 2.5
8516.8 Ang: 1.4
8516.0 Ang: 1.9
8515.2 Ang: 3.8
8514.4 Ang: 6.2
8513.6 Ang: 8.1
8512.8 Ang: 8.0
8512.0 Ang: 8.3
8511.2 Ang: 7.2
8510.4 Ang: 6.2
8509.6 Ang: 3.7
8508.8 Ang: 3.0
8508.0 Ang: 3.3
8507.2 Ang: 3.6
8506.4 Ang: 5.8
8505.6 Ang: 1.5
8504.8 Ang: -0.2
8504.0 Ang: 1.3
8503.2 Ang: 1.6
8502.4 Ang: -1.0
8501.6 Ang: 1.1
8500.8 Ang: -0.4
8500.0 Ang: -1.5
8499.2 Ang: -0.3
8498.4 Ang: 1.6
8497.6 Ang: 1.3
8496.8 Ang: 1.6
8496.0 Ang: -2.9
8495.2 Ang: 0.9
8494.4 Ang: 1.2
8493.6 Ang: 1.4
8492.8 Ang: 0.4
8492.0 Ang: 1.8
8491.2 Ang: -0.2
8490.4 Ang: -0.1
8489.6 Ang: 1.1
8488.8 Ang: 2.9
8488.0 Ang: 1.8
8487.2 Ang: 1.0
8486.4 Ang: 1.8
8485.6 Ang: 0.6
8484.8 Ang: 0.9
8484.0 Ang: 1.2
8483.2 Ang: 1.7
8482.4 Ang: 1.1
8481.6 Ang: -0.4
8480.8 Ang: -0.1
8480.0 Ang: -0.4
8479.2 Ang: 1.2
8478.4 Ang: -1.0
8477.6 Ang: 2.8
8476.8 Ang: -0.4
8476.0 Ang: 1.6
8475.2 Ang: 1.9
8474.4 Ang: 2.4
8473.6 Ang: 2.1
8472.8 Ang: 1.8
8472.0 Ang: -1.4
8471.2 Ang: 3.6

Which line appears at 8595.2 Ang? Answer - [O III] 5007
